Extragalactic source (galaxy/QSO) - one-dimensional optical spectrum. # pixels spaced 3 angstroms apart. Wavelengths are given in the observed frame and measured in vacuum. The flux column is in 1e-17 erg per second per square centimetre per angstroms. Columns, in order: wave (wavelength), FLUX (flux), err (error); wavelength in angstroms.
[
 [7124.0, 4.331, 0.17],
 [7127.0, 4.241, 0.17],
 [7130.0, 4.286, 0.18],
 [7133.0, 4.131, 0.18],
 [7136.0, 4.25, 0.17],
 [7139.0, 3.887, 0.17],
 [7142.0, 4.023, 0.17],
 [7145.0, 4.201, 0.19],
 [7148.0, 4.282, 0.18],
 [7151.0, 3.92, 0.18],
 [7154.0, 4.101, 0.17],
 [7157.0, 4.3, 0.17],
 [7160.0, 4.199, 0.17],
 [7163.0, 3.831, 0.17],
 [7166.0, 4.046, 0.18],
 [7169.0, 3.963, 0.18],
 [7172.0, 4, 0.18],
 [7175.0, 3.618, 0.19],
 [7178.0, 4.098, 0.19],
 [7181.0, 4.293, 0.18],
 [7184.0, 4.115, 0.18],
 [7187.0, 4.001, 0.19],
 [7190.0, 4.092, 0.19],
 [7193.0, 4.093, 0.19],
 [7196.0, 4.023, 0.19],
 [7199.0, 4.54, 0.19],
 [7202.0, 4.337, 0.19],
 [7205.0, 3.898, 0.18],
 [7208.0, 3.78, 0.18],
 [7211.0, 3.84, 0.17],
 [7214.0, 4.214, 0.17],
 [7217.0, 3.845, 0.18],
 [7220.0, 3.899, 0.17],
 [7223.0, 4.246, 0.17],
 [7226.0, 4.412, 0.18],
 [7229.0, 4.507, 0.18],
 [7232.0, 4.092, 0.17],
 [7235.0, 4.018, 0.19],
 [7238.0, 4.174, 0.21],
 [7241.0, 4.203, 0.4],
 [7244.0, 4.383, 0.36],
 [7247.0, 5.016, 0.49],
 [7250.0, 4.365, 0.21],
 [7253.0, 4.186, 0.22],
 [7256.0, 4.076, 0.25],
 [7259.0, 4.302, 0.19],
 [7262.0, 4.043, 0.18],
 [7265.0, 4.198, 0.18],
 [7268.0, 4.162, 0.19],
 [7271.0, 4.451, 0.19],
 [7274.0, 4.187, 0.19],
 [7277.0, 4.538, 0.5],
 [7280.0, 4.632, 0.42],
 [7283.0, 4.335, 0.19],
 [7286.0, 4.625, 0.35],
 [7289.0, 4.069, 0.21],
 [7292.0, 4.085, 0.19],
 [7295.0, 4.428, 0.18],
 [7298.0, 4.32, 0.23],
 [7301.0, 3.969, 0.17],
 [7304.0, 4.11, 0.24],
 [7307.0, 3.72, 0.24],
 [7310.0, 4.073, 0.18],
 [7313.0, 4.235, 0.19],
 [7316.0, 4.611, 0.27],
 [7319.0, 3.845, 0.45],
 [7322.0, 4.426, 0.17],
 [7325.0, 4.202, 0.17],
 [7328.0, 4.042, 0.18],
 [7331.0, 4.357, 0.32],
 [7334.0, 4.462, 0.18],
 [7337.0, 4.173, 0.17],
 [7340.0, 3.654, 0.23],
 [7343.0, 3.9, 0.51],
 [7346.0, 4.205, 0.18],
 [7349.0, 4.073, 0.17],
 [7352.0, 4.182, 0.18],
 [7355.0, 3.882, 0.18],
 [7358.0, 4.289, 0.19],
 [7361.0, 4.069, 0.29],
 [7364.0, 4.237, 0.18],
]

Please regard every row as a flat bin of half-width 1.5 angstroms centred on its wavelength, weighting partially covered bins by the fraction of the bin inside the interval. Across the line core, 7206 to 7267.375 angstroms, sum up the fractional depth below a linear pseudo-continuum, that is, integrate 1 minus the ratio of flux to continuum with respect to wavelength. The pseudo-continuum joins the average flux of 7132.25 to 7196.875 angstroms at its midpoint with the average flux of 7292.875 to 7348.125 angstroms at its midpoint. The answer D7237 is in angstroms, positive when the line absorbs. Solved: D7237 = -1.2 angstroms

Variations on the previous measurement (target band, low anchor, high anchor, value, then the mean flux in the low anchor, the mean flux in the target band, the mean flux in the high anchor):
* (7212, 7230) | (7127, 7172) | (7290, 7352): -0.21 angstroms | 4.1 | 4.17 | 4.14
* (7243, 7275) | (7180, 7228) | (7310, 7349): -1.36 angstroms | 4.1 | 4.31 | 4.17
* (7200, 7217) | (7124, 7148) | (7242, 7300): 0.96 angstroms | 4.17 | 4.01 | 4.33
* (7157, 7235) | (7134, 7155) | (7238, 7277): 2.00 angstroms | 4.1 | 4.08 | 4.3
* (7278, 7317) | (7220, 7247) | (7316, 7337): 0.09 angstroms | 4.28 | 4.25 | 4.25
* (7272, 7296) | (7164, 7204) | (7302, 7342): -1.37 angstroms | 4.09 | 4.36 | 4.14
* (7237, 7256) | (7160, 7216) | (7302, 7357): -1.36 angstroms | 4.05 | 4.37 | 4.12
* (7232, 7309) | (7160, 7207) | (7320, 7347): -2.71 angstroms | 4.06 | 4.26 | 4.15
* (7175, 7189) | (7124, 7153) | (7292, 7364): 0.25 angstroms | 4.15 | 4.07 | 4.14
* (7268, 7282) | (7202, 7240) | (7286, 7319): -0.93 angstroms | 4.09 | 4.42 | 4.17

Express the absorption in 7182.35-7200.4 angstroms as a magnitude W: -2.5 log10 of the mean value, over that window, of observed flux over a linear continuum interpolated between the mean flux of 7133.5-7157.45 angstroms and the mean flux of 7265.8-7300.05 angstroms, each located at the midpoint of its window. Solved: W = 0.012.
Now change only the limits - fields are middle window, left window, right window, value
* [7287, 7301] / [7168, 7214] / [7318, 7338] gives -0.01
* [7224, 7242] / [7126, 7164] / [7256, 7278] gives -0.01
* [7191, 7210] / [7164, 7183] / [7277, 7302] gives -0.01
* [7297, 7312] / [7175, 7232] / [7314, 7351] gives 0.03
